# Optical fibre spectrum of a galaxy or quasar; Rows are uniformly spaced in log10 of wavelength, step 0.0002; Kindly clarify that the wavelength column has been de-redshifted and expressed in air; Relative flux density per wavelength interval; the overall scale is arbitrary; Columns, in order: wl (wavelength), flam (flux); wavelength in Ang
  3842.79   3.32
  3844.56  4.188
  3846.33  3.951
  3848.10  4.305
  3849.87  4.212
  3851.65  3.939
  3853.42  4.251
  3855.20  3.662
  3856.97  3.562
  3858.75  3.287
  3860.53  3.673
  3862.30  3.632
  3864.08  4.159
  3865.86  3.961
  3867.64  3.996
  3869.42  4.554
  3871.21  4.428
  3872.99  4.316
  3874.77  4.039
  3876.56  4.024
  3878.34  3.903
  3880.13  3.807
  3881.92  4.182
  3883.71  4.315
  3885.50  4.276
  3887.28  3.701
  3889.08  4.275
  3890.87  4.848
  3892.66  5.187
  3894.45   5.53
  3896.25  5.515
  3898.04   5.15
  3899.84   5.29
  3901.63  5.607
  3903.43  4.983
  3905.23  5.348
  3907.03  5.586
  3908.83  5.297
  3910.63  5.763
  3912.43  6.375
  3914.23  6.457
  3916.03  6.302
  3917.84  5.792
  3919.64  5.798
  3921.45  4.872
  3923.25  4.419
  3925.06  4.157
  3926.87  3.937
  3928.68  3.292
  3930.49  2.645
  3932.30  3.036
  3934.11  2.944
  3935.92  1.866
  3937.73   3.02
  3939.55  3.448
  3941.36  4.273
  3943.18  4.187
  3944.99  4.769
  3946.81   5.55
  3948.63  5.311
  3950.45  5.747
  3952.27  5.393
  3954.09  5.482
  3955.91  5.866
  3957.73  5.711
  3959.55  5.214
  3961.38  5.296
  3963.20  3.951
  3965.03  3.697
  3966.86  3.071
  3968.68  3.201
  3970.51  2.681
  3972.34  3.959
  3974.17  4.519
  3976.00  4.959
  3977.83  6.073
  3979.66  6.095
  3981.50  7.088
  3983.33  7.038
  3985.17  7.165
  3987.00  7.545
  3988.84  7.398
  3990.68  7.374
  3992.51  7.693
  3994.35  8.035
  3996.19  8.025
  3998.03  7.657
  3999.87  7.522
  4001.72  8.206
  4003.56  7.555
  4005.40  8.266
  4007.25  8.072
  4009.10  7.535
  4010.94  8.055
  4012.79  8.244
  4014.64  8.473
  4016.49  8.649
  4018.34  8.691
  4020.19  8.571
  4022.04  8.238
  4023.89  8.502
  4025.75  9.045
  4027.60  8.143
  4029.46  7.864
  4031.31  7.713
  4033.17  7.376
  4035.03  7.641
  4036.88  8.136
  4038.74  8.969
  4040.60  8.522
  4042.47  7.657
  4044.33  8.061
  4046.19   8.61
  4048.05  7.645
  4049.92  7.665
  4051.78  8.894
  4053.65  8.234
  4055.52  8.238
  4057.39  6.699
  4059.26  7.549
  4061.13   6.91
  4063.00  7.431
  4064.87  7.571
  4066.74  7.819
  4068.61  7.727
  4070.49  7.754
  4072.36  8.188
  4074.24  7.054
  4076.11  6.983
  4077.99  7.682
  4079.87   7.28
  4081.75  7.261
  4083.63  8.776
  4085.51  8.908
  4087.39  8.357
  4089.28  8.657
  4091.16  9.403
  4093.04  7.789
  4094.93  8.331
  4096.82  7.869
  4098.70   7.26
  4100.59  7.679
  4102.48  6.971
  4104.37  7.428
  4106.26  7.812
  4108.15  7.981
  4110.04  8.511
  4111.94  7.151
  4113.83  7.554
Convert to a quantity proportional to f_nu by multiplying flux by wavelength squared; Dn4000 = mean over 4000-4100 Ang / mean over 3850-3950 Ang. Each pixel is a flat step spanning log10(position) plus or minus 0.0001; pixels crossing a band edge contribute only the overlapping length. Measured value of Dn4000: 1.94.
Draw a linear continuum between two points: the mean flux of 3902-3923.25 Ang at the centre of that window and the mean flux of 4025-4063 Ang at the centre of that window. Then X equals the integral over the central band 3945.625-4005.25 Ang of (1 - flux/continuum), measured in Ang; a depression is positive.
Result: 7.2 Ang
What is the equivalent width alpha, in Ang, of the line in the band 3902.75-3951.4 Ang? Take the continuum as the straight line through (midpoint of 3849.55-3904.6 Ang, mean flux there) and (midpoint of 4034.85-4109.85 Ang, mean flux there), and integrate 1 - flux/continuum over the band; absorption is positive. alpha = 5.4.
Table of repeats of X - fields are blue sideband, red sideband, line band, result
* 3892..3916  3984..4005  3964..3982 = 6.8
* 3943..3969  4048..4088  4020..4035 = -3.2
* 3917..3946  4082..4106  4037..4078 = -4.0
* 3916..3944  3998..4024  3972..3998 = 0.4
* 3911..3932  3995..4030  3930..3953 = 6.6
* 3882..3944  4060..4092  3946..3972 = 3.8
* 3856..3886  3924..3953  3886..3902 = -3.9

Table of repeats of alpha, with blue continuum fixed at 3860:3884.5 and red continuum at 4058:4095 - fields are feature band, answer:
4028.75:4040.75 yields -1.6 Ang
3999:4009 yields -2.1 Ang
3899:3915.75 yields -3.3 Ang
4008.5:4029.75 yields -4.9 Ang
